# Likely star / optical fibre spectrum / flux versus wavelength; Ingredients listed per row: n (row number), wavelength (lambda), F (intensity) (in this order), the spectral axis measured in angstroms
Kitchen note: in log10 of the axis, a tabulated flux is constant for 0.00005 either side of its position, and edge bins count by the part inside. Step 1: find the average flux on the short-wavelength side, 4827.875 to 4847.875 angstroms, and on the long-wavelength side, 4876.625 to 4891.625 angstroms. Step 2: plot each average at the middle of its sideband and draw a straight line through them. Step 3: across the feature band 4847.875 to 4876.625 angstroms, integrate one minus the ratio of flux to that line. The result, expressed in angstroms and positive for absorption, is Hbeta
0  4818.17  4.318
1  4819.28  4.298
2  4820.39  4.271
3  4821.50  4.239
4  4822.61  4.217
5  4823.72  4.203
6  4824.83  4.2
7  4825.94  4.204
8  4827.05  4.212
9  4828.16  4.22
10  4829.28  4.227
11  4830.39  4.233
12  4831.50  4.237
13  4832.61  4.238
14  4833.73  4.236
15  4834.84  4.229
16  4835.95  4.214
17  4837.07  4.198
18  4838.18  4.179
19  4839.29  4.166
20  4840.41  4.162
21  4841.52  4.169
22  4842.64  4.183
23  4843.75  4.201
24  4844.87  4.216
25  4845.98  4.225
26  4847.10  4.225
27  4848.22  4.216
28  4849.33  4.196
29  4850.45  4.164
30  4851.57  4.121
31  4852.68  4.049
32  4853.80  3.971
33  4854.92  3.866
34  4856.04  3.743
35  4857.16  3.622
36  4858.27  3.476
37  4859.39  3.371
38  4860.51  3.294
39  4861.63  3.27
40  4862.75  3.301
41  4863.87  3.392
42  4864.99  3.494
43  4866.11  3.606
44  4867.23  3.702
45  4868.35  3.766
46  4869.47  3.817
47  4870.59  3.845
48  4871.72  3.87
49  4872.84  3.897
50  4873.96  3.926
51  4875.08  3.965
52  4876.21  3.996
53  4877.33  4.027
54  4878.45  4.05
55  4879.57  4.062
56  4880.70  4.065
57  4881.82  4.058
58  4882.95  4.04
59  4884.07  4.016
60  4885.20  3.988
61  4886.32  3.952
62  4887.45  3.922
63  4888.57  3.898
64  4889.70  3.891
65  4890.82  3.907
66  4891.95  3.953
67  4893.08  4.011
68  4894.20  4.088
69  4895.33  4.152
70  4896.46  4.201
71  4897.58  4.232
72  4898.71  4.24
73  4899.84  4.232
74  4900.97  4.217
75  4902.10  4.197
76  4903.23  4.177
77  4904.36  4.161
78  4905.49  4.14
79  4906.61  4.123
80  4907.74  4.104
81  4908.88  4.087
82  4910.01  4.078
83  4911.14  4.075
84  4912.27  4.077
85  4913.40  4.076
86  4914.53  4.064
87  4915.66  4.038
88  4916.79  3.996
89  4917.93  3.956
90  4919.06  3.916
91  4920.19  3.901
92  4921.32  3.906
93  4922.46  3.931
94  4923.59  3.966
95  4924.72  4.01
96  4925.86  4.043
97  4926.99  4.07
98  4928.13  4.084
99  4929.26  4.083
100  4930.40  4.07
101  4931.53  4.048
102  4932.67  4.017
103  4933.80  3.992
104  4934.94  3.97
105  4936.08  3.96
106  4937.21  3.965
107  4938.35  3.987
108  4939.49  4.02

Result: 2.3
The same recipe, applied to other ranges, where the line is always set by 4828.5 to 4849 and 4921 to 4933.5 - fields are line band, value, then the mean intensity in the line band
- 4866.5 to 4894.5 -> 1.2 angstroms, 3.95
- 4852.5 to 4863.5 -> 1.6 angstroms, 3.58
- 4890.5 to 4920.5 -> -0.2 angstroms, 4.09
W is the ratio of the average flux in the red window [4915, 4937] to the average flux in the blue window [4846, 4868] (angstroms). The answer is 1.1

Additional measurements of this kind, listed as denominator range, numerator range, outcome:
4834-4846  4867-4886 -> 0.94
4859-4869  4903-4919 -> 1.17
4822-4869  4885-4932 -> 1.02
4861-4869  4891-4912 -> 1.18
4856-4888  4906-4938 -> 1.06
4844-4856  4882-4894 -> 0.97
